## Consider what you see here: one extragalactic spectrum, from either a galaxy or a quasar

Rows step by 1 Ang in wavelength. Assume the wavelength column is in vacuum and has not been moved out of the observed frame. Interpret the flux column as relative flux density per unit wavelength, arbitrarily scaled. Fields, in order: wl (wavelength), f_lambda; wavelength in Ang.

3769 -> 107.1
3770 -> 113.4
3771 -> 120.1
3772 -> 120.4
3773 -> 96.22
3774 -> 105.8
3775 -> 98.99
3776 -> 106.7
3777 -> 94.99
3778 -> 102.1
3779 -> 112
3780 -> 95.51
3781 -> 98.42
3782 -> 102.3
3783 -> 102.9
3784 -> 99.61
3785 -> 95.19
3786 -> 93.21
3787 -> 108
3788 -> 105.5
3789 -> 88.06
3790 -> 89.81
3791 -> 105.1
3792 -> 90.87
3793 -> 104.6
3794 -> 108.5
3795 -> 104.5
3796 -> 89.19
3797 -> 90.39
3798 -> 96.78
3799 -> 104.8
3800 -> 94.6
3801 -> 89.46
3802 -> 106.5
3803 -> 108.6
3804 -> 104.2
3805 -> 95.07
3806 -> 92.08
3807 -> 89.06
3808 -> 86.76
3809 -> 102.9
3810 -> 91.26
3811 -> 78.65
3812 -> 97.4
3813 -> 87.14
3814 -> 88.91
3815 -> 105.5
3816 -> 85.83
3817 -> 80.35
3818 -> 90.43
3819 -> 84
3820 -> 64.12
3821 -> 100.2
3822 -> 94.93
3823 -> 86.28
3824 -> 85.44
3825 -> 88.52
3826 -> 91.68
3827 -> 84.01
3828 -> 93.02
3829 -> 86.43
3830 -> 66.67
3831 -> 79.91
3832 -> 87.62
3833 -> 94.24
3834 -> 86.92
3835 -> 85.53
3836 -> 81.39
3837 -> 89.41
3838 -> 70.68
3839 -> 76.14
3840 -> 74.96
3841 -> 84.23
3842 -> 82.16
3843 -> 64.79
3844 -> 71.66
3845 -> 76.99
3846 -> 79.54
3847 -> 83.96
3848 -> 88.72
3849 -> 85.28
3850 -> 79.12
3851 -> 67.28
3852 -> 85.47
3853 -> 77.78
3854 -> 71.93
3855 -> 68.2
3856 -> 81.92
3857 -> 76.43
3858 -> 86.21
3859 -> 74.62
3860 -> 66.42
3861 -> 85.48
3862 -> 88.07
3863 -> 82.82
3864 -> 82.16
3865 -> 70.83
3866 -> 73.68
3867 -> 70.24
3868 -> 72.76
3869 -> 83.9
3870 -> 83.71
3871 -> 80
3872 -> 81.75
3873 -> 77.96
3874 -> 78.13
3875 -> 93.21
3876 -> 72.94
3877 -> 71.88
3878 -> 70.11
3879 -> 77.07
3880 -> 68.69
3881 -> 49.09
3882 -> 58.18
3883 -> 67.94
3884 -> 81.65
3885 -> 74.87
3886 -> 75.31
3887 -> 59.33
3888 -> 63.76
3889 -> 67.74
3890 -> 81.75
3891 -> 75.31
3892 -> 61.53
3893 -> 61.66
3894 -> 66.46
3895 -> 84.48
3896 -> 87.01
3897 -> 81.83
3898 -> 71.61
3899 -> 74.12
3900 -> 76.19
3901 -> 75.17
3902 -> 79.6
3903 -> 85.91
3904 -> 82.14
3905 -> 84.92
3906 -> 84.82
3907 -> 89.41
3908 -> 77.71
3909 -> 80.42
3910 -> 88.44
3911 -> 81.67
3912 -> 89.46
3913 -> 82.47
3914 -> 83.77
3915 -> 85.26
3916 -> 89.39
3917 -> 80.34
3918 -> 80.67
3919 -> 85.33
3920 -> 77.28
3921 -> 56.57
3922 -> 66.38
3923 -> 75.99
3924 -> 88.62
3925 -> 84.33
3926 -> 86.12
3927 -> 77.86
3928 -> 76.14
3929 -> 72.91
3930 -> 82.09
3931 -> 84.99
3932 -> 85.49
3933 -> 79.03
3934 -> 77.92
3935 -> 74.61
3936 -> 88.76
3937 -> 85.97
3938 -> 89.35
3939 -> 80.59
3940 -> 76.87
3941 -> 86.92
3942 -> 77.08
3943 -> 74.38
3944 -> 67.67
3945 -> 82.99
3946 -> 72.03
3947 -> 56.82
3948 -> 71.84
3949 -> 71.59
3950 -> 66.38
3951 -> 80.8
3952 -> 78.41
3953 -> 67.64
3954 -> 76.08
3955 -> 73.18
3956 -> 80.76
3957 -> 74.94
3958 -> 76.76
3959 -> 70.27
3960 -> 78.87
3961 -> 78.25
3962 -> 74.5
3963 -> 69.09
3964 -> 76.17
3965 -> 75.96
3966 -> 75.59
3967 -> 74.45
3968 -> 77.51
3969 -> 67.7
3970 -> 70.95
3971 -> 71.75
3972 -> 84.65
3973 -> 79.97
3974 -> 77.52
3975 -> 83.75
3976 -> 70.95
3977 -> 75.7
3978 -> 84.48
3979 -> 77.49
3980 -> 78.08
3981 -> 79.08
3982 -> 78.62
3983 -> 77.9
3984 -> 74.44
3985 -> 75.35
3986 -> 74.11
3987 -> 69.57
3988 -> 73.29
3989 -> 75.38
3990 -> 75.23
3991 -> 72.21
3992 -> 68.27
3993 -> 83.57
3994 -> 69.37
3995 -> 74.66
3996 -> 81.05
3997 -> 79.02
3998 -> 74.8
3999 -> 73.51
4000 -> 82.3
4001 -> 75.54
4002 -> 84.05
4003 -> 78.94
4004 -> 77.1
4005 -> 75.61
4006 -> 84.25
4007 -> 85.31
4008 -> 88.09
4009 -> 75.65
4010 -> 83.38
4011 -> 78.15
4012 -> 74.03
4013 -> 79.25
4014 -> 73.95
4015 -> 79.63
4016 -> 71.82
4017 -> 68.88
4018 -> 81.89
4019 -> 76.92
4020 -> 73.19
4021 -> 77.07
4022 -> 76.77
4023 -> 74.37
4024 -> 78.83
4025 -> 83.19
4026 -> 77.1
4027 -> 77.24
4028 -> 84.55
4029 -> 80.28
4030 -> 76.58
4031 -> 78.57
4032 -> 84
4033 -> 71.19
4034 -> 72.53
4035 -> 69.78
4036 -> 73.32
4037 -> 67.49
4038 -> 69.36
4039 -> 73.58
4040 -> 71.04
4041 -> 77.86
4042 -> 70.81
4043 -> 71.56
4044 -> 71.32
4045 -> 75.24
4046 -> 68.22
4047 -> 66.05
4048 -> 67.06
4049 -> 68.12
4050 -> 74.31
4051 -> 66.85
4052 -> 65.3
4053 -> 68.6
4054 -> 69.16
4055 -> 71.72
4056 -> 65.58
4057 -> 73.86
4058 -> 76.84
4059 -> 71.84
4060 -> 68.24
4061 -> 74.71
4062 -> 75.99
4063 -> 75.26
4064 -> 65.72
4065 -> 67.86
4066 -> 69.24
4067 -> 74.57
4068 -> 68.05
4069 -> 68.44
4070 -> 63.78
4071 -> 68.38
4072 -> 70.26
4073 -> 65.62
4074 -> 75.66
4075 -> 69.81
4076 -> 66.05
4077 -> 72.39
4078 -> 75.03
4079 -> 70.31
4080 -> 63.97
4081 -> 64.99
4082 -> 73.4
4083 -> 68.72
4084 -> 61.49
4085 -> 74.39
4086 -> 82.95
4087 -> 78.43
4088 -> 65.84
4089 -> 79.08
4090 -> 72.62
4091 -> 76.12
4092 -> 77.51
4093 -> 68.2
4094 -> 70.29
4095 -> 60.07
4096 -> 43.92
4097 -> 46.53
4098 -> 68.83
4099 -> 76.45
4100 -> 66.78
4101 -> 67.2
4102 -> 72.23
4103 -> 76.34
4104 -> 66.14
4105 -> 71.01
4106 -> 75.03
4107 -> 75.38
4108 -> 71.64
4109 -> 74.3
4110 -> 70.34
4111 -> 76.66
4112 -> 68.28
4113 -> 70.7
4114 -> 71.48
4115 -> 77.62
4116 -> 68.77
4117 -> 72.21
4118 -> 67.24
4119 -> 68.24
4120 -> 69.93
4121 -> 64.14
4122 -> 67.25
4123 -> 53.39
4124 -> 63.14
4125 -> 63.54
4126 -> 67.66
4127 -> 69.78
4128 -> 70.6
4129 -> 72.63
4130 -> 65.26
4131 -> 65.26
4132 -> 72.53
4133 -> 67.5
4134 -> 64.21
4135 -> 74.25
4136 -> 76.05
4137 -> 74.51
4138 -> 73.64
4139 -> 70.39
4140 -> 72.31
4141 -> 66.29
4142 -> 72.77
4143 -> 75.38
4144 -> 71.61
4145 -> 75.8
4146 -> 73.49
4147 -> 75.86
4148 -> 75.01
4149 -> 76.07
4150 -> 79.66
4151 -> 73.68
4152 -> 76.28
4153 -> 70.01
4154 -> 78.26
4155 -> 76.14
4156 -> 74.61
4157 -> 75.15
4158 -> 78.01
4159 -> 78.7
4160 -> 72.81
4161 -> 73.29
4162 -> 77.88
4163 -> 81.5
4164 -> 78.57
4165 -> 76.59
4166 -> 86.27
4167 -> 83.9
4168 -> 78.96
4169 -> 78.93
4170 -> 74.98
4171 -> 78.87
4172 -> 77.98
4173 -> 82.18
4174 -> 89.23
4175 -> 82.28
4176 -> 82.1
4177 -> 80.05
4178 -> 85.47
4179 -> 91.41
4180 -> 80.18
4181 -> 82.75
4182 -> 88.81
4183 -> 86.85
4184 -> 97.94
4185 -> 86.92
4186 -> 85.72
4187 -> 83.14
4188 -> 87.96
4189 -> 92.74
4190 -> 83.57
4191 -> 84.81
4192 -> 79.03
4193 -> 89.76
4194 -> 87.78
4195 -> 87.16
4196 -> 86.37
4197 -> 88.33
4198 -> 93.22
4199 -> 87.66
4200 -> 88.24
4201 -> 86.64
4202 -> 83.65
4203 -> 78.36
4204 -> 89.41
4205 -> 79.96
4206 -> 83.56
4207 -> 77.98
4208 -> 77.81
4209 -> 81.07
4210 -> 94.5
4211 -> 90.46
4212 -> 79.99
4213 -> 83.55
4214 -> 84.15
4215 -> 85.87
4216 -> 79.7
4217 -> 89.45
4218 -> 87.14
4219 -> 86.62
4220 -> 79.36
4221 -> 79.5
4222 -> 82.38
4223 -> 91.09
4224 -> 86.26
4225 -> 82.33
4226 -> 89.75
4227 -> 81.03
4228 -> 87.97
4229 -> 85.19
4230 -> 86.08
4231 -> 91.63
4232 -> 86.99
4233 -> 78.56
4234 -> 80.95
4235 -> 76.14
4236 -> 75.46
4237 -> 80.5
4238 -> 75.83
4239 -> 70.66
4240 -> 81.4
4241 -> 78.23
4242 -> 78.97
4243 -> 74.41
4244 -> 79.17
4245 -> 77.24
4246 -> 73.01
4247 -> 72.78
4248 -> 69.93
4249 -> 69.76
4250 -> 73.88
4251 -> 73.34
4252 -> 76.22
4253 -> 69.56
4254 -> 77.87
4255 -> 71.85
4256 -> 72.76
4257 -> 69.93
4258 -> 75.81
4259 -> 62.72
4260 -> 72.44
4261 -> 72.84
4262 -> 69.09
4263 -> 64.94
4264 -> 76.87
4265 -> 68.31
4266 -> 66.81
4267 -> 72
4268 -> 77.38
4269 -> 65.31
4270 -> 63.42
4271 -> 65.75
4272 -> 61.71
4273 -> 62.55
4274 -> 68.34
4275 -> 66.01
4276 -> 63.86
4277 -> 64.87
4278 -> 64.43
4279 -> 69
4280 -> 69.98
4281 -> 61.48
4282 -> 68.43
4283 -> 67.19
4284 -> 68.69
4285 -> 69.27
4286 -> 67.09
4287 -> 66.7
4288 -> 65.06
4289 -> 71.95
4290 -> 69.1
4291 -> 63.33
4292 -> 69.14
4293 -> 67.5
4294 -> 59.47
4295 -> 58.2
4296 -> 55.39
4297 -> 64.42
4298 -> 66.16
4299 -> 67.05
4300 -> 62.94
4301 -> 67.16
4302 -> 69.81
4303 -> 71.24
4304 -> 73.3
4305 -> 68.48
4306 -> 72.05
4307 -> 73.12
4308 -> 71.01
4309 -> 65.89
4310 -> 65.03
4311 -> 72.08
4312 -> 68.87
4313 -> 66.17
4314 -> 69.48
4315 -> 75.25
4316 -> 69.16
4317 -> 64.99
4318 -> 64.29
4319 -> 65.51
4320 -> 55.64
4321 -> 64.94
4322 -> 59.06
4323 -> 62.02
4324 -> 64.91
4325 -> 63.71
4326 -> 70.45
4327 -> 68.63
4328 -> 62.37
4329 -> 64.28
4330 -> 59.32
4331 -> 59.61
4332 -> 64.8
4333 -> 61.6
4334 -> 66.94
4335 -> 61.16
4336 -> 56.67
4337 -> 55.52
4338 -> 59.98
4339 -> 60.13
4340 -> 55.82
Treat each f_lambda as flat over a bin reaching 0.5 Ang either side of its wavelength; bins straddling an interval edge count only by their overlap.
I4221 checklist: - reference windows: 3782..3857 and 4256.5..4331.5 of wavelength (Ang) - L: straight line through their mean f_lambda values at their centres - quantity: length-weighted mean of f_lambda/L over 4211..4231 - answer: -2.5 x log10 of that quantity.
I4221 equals -0.21 mag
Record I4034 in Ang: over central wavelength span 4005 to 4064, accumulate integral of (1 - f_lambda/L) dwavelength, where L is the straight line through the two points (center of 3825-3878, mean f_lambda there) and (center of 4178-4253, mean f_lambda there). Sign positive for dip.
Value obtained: 5.0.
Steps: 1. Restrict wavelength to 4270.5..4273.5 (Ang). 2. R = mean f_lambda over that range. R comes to 63.3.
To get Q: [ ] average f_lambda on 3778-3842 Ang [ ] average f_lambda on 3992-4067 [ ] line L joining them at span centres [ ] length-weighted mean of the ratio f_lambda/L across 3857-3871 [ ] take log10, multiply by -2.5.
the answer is 0.12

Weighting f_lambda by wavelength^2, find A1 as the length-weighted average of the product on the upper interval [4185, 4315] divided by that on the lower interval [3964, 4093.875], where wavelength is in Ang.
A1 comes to 1.1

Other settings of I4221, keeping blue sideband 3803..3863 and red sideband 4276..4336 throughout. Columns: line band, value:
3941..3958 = 0.08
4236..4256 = -0.10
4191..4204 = -0.23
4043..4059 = 0.09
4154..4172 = -0.09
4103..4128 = 0.06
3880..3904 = 0.13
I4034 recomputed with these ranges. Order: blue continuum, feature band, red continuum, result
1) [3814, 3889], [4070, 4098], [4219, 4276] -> 2.9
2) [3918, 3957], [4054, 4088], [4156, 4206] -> 4.2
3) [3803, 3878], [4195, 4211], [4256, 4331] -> -3.5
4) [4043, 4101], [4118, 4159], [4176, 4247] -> 2.8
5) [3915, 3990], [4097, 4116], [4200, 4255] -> 1.9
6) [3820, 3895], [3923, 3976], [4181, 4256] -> 1.3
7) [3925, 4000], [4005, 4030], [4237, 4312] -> -1.0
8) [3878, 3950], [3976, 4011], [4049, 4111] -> -1.8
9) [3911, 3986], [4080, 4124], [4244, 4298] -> 2.3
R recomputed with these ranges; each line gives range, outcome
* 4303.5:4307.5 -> 71.7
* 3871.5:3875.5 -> 82.8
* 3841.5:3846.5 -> 75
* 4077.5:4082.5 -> 69.5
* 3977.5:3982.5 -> 79.5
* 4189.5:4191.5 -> 84.2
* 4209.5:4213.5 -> 87.1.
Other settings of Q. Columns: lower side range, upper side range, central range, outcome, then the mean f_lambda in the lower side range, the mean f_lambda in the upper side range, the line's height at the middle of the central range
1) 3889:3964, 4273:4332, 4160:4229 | -0.206 mag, 78.1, 66.2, 69.6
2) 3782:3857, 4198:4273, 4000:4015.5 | 0.057 mag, 88.6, 78.4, 83.9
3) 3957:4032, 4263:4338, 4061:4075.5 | 0.064 mag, 77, 66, 74.3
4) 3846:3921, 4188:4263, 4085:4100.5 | 0.153 mag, 77.5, 80.9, 79.6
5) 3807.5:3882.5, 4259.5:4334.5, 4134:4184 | -0.102 mag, 81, 66.6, 71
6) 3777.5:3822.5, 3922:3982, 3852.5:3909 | 0.133 mag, 95.7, 77.2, 85.8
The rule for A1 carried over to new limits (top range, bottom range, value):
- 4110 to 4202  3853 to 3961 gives 1.13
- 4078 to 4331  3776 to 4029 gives 1.06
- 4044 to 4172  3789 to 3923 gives 0.99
